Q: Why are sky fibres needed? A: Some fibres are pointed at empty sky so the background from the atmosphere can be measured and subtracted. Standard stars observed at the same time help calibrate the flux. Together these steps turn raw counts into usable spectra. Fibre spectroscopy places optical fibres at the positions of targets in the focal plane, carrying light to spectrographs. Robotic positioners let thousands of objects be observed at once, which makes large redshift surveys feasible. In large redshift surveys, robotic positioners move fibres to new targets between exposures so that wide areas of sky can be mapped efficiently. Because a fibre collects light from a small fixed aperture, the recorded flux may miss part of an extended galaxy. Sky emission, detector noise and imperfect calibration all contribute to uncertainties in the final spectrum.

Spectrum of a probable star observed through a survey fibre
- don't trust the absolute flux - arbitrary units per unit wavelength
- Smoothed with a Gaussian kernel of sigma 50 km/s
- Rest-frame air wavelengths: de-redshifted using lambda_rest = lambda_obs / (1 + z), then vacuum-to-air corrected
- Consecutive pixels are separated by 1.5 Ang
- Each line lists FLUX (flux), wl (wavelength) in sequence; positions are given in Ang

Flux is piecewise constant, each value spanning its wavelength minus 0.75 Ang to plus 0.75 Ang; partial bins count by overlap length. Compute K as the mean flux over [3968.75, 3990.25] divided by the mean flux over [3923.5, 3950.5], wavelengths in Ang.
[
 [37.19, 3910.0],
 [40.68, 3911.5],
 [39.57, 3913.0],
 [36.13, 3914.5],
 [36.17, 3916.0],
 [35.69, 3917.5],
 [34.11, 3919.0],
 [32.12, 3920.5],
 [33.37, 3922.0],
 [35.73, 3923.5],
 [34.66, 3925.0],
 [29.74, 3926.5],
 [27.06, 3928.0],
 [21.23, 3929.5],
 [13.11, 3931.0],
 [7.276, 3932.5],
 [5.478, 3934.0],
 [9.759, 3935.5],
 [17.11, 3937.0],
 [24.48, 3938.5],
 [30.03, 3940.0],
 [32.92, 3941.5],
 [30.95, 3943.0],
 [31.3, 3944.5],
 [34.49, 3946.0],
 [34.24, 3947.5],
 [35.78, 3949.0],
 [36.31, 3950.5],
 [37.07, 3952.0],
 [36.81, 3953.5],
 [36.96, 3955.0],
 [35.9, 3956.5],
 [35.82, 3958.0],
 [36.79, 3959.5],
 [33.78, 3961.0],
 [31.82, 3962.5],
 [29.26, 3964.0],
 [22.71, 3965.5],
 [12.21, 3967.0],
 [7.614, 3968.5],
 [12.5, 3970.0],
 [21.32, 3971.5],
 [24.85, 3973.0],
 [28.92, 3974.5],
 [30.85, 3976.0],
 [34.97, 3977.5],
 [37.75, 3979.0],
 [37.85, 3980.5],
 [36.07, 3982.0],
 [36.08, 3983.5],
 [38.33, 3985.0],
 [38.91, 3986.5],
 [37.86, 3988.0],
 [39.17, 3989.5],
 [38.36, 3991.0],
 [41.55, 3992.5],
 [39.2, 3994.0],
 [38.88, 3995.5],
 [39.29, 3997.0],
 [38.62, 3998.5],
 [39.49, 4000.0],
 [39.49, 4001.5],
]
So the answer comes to 1.26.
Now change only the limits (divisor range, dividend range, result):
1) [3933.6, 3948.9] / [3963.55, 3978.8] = 0.88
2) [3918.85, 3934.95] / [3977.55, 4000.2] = 1.57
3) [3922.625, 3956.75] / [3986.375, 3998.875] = 1.41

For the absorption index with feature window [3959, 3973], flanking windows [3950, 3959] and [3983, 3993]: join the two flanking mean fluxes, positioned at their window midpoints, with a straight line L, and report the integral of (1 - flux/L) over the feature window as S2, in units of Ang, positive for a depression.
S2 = 5.3 Ang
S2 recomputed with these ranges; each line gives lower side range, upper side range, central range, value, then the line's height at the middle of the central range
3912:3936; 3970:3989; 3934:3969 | 1.29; 30.1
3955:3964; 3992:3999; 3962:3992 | 5.83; 36.9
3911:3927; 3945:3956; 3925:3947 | 7.76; 35.6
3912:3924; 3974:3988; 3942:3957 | 0.29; 35.6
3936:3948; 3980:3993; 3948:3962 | -1.96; 31.6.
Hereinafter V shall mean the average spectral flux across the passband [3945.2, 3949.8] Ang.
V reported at 34.8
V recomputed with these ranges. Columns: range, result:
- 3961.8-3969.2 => 20.7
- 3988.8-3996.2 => 39.4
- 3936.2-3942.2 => 25.9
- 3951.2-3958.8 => 36.5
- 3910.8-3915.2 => 38.8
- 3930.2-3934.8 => 8.77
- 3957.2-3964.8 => 33.4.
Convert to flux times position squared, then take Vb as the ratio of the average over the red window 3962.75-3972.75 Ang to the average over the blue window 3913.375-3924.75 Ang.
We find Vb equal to 0.5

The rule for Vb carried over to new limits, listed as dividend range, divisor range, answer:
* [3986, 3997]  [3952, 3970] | 1.39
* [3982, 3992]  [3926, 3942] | 2.01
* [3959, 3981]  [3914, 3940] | 1.07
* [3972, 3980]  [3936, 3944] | 1.20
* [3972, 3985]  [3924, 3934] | 1.62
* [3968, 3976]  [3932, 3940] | 1.43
